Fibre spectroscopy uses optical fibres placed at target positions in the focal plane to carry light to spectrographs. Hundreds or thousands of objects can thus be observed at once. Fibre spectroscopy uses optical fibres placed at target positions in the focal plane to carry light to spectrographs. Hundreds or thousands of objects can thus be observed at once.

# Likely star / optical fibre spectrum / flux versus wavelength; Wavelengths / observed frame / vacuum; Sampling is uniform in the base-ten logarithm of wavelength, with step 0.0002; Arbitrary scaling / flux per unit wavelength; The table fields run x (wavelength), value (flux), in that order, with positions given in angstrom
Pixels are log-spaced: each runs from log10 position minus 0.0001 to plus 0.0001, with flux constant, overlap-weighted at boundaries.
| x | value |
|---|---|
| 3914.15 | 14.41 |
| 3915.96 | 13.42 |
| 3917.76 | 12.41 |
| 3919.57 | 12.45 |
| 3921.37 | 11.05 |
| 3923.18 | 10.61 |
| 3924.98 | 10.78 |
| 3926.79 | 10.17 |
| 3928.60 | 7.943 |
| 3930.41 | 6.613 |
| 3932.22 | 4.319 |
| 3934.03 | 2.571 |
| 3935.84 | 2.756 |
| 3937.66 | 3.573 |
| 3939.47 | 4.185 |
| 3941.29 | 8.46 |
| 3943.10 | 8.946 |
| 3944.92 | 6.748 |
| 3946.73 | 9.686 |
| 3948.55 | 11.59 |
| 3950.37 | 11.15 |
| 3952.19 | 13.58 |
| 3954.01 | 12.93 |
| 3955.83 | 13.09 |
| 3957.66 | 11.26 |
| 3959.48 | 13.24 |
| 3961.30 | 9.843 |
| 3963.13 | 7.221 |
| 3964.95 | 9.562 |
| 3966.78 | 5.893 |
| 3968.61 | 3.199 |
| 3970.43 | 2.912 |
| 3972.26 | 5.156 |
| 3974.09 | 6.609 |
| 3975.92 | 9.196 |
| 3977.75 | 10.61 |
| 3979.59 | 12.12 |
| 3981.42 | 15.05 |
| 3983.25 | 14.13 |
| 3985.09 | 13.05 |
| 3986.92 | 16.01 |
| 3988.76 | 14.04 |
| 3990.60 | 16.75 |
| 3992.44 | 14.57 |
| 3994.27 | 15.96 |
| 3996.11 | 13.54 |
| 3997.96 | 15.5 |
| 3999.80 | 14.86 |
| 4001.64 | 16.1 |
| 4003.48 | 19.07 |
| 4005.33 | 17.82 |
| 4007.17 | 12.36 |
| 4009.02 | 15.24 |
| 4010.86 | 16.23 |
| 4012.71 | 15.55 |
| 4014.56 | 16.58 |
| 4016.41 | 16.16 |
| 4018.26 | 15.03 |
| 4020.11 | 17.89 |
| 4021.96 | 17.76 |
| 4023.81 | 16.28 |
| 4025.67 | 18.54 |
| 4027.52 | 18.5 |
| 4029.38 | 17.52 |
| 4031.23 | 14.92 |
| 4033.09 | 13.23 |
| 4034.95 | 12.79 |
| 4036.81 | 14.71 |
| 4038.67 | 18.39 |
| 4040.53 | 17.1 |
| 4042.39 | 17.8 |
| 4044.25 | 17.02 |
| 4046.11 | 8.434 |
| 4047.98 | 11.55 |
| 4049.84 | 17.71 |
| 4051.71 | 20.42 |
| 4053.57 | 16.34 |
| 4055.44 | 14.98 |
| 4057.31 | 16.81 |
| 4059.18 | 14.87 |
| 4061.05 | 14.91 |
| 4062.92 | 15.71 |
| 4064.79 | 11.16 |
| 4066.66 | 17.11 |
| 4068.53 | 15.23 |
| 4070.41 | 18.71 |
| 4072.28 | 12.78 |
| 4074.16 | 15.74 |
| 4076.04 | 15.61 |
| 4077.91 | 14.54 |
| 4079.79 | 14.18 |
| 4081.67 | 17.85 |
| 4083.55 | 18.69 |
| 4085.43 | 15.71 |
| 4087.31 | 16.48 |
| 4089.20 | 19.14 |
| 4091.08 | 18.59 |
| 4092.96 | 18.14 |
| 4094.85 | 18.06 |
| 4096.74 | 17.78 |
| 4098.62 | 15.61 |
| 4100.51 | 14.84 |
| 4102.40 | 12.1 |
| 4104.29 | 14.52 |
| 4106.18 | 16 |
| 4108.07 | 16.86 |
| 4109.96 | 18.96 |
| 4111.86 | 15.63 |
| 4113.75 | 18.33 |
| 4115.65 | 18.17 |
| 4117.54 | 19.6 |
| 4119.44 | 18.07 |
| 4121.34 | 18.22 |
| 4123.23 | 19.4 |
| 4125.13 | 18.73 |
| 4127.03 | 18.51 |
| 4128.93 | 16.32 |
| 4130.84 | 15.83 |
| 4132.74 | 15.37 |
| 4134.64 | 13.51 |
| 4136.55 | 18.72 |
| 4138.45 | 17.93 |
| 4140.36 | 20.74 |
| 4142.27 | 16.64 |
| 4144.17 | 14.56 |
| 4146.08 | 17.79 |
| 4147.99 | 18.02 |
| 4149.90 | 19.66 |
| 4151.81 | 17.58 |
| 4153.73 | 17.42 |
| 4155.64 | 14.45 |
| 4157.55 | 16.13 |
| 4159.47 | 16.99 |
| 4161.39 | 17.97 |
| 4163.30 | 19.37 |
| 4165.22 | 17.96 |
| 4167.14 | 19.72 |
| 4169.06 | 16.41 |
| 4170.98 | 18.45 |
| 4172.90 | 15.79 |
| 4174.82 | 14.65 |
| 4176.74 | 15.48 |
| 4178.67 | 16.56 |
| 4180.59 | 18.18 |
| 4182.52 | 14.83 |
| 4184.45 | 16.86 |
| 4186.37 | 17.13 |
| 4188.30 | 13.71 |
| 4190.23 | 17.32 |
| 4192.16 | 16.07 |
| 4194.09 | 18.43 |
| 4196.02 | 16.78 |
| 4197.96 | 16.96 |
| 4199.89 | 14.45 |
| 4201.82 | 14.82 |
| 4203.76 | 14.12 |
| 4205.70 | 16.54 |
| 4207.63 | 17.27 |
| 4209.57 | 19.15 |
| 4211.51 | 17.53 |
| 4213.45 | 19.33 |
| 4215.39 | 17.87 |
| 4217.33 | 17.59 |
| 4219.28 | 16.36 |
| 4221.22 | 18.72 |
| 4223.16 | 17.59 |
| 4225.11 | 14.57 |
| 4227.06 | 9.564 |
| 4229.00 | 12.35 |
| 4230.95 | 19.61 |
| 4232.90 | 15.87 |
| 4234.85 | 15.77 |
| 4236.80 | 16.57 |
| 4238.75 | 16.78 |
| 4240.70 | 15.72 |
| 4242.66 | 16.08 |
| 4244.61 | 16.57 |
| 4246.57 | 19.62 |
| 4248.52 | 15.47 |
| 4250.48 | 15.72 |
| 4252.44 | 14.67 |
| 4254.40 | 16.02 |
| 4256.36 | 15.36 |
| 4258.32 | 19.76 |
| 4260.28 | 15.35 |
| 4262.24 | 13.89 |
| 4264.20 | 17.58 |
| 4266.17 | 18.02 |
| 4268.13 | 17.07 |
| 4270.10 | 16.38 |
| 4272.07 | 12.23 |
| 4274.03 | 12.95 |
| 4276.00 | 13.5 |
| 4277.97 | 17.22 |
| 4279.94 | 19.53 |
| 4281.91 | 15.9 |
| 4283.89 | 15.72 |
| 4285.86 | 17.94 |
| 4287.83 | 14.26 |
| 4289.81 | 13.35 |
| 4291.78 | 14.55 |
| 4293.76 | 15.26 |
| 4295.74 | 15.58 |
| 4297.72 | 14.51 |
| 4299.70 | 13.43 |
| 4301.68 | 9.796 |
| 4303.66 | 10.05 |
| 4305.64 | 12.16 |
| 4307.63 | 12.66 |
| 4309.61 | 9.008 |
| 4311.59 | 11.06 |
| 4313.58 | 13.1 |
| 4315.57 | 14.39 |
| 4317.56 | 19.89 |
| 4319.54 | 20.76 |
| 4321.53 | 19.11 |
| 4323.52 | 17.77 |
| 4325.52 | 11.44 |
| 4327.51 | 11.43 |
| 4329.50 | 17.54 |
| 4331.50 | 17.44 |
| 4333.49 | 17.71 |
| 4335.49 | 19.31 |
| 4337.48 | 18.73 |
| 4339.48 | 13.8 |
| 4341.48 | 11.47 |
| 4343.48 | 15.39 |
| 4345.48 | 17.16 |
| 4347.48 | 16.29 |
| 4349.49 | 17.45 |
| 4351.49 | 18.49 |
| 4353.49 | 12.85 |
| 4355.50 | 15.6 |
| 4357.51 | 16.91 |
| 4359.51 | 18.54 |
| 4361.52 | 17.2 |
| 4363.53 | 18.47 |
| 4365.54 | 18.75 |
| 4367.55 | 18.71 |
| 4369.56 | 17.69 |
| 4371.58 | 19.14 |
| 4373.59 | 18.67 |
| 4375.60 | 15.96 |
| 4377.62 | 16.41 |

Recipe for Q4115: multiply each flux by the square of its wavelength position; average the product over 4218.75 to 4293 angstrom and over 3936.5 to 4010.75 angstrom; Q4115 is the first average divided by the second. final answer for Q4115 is 1.59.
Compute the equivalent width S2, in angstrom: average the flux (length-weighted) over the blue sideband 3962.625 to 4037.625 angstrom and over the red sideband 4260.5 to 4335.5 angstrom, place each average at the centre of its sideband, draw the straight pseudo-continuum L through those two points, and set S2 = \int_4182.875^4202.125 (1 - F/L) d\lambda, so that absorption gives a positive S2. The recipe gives -2.3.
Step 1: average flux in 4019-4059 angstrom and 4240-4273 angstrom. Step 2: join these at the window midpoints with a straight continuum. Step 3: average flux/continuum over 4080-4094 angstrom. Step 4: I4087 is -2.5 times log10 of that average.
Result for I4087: -0.10 mag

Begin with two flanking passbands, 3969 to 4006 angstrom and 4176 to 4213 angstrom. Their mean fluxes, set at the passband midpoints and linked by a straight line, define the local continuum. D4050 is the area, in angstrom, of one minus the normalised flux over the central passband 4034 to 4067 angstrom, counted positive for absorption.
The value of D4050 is -3.2 angstrom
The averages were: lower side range 13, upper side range 16.5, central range 15.4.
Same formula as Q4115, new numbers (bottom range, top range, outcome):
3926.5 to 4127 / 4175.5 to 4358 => 1.26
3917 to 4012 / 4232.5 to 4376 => 1.72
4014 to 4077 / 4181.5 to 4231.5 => 1.12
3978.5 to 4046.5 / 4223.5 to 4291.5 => 1.14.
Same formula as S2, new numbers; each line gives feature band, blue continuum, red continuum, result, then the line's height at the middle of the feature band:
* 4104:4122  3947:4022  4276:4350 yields -5.0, 13.7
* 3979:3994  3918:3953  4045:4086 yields -4.7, 11.1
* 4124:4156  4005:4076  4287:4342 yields -3.9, 15.4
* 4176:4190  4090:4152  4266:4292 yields 0.3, 16.6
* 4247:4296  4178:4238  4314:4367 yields 2.2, 16.5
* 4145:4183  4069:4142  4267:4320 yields -2.4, 16.2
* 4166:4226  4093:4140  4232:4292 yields -1.1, 16.5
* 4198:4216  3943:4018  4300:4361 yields -3.2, 14.2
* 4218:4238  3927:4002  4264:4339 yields -2.4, 14.1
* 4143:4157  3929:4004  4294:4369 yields -4.4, 12.9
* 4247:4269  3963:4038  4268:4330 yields -2.8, 14.5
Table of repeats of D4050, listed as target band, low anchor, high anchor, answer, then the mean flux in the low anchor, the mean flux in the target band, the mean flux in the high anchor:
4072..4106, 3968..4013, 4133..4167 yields -1.0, 13.1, 16.2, 17.4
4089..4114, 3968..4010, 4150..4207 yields -2.5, 12.9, 16.6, 16.6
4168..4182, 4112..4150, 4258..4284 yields 0.5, 17.6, 16.5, 16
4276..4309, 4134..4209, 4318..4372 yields 4.8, 16.8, 14.4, 16.9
